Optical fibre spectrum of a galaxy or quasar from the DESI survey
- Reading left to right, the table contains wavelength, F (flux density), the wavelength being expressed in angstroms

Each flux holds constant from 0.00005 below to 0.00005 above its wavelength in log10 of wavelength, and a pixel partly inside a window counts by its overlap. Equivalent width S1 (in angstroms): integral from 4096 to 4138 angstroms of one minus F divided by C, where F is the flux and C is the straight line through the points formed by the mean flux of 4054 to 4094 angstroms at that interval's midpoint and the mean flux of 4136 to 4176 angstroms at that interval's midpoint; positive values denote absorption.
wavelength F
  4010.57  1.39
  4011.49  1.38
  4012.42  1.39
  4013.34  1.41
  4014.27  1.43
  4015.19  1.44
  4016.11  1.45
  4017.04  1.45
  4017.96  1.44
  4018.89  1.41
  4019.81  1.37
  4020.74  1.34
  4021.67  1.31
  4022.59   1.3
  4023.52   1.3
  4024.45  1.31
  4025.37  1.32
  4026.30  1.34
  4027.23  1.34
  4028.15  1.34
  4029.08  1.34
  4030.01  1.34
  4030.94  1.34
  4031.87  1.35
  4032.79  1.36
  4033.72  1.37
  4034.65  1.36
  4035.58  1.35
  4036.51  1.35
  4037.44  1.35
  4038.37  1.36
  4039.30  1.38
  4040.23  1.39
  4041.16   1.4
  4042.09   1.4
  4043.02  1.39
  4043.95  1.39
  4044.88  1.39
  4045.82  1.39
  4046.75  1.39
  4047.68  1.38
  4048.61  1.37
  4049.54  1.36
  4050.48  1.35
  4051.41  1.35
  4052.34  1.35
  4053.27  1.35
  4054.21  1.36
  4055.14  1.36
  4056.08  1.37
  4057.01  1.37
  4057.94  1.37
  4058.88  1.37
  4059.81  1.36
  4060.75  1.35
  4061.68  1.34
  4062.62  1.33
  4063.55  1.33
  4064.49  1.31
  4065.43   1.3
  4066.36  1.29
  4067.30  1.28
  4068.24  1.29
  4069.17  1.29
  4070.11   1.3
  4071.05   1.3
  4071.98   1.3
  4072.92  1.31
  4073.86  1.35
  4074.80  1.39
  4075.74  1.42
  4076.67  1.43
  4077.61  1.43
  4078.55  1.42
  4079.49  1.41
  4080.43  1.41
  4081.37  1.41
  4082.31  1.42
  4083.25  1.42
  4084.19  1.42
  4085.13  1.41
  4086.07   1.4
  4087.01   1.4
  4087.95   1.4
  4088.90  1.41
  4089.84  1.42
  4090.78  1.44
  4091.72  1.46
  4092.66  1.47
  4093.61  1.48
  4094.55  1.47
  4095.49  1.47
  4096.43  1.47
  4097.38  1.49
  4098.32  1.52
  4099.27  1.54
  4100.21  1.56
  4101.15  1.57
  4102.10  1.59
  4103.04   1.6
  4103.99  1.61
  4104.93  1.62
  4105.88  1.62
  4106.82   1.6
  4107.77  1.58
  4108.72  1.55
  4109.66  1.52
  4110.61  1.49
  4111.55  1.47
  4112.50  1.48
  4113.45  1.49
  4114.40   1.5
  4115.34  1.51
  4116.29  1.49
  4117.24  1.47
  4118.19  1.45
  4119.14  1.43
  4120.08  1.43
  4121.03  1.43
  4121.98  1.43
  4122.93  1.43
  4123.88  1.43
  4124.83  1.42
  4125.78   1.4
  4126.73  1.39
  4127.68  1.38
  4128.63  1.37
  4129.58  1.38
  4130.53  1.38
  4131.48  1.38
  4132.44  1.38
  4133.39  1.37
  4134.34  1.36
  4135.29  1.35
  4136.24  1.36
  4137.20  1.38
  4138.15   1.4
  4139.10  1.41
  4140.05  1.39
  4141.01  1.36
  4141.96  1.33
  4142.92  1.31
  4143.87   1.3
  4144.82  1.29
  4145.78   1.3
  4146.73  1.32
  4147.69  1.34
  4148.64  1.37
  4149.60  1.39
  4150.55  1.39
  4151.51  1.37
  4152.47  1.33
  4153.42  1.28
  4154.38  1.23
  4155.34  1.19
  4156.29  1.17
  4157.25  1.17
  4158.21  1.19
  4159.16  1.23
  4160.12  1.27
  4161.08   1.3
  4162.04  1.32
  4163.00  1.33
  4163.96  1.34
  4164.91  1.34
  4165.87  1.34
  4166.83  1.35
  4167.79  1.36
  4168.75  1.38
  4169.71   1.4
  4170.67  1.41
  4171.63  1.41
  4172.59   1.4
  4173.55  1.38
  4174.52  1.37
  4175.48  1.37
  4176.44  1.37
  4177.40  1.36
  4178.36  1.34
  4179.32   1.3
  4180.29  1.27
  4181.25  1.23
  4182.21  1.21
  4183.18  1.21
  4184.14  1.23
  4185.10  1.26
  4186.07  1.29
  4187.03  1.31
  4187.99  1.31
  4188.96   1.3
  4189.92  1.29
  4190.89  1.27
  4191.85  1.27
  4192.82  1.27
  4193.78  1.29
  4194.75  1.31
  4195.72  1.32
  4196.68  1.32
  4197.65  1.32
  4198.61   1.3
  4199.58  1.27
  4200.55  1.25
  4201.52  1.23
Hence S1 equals -3.7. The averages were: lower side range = 1.37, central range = 1.47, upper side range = 1.33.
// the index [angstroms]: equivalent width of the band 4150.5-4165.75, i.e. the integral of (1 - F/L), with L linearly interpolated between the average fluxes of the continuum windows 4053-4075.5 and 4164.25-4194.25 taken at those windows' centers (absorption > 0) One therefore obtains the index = 0.5 angstroms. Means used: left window 1.33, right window 1.32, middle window 1.28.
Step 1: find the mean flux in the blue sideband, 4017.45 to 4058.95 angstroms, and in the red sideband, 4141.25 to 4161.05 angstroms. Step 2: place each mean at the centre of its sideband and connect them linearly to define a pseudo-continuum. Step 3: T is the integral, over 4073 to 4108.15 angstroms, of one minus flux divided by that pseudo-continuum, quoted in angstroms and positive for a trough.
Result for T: -3.8 angstroms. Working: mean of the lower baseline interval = 1.36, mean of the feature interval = 1.47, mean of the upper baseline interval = 1.29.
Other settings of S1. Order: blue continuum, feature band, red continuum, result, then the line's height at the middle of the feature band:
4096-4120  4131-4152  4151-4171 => 0.4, 1.38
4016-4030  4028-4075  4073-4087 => 1.0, 1.38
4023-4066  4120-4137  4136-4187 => -0.8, 1.33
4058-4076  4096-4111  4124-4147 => -2.4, 1.35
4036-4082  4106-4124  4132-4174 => -1.9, 1.34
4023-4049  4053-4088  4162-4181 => -0.1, 1.36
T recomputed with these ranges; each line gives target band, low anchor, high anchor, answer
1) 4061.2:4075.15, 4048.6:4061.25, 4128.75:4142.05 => 0.50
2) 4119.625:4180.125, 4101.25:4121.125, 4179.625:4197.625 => 2.19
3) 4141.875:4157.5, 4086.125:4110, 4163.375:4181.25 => 1.16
